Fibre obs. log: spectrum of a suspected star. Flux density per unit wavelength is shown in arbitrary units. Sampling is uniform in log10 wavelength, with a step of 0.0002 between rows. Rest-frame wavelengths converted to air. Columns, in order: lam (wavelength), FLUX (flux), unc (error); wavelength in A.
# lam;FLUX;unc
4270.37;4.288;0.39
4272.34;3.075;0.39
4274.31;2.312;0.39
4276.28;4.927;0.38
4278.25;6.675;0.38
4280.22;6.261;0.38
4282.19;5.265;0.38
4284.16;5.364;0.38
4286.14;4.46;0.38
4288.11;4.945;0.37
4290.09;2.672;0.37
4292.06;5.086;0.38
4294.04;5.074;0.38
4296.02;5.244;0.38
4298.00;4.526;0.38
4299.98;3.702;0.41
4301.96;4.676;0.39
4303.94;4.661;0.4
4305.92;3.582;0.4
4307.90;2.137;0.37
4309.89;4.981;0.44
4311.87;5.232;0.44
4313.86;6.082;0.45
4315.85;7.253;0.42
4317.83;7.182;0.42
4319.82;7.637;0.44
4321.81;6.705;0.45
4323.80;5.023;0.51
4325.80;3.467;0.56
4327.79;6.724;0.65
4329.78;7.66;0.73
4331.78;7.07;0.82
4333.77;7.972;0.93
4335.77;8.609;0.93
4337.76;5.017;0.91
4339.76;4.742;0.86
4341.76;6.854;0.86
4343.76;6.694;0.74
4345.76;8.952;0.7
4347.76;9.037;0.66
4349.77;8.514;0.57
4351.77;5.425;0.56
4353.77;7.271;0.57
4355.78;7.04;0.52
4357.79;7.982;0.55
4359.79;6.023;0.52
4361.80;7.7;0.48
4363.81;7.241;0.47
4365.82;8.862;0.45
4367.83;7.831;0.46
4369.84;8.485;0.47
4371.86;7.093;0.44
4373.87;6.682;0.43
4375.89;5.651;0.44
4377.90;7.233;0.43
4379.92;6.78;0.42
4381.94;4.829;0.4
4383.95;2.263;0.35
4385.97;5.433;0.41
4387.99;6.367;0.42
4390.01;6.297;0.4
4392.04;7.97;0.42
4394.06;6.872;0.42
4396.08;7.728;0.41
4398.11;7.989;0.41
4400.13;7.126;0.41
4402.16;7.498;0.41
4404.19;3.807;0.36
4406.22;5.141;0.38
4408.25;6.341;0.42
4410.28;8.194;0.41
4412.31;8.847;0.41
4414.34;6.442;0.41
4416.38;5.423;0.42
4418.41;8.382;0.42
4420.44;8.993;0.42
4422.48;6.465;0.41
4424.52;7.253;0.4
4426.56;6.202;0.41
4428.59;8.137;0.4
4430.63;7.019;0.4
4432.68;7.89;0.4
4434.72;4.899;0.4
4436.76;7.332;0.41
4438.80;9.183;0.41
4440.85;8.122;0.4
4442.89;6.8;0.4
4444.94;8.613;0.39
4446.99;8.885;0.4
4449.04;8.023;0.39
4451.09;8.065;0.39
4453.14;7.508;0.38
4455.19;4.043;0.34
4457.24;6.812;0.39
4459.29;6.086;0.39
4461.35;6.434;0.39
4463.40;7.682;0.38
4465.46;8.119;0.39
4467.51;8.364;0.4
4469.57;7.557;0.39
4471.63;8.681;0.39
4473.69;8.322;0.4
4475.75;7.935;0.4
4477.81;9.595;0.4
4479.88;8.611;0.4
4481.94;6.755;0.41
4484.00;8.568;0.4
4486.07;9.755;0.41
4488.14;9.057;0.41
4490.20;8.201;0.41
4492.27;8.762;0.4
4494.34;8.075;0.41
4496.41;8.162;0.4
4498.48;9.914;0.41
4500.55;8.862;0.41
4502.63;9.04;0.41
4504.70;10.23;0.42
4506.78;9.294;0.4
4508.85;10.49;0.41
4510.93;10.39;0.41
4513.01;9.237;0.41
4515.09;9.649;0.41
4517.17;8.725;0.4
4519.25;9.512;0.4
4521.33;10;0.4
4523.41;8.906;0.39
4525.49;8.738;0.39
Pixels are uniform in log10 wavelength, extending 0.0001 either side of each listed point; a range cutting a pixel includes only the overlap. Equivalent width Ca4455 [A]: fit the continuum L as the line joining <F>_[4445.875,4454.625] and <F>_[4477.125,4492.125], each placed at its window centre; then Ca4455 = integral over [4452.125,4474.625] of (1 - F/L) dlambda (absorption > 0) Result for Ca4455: 2.6 A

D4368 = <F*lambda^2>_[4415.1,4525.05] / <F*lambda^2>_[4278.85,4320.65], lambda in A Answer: 1.7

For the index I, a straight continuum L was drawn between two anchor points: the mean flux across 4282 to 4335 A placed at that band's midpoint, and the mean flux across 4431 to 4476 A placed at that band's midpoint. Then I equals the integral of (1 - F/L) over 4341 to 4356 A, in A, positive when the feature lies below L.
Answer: -3.9 A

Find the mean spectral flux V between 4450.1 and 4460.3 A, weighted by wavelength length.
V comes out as 6.5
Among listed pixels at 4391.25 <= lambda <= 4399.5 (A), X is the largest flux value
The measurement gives 7.989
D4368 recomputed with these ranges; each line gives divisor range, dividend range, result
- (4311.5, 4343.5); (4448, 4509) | 1.36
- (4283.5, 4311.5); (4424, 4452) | 1.86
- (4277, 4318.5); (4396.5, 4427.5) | 1.47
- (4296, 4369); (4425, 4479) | 1.25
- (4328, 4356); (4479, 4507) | 1.31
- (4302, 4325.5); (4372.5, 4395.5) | 1.16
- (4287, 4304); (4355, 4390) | 1.53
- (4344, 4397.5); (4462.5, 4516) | 1.33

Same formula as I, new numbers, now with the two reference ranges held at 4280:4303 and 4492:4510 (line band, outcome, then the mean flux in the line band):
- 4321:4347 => -4.4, 6.6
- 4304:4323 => -1.3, 5.59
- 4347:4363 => -3.3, 7.35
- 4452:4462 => 2.5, 6.19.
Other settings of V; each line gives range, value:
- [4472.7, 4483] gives 8.25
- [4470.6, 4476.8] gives 8.32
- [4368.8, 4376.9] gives 6.98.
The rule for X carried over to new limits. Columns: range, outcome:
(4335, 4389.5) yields 9.037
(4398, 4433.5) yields 8.993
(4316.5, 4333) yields 7.66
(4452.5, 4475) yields 8.681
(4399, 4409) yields 7.498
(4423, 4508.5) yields 10.23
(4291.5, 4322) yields 7.637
